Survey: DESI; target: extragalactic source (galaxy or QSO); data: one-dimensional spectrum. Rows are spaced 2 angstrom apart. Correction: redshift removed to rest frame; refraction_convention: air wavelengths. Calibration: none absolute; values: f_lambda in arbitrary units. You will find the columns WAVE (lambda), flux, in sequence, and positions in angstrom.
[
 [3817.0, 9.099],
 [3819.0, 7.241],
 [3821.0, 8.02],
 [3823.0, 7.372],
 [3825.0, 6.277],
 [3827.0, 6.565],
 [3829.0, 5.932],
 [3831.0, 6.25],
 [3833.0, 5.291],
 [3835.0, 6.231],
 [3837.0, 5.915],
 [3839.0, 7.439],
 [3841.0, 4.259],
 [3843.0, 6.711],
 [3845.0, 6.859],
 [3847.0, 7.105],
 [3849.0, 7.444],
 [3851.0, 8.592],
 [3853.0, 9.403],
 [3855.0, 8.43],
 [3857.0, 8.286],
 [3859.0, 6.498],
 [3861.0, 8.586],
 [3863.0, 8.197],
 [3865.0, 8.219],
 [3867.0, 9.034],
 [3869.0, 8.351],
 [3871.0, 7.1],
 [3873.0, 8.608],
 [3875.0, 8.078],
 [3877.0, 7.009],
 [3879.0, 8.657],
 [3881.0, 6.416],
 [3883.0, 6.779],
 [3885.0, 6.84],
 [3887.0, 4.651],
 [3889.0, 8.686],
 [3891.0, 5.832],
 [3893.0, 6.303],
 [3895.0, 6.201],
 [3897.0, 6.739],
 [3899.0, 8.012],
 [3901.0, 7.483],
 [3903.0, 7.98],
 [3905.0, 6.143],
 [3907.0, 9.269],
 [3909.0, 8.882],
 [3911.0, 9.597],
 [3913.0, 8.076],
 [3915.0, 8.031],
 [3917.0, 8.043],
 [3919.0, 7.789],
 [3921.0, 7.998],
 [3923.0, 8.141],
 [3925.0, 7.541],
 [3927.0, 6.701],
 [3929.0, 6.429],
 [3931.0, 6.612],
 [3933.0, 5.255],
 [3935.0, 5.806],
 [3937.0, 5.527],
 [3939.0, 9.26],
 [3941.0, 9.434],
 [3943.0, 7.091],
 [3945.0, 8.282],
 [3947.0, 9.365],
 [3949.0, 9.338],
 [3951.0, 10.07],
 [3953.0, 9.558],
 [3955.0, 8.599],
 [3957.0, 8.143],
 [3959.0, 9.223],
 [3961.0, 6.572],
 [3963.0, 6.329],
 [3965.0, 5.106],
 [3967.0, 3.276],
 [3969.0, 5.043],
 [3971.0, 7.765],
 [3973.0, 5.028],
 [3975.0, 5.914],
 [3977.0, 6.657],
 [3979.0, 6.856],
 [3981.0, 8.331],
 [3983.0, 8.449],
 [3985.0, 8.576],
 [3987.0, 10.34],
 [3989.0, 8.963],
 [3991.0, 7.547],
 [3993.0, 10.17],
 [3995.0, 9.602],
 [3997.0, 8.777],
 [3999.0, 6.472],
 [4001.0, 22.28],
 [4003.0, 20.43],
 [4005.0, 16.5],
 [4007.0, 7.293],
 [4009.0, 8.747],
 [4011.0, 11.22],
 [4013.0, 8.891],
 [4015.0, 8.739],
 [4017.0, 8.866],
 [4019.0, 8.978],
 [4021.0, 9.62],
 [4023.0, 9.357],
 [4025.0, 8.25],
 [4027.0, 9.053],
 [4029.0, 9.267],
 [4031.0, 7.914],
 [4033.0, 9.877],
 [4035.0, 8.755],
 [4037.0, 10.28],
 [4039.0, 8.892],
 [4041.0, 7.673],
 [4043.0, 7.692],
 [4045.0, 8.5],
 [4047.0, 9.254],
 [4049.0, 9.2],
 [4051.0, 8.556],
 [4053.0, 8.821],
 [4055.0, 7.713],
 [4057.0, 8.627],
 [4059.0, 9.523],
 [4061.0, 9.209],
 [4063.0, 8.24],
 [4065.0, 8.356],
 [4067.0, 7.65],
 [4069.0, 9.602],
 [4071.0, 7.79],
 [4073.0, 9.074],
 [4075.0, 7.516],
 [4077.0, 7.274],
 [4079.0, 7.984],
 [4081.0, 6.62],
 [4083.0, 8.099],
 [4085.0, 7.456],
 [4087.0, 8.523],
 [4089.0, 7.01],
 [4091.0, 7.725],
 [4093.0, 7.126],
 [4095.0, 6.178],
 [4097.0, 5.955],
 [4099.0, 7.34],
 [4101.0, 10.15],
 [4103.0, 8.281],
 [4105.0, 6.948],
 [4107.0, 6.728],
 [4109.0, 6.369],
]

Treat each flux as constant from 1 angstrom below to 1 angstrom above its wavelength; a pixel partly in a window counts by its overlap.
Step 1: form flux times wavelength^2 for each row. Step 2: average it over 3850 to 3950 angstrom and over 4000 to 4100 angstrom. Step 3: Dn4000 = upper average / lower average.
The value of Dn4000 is 1.3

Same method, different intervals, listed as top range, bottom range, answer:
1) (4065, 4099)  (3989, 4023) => 0.73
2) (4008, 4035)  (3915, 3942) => 1.31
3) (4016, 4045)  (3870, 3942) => 1.28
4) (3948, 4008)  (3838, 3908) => 1.27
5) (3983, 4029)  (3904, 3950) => 1.38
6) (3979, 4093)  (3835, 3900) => 1.36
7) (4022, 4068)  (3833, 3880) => 1.27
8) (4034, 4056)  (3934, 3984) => 1.22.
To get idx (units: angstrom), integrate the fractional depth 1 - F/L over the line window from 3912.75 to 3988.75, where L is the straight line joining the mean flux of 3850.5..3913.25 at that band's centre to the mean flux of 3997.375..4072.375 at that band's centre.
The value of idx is 9.4 angstrom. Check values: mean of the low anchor 7.71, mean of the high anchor 9.61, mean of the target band 7.5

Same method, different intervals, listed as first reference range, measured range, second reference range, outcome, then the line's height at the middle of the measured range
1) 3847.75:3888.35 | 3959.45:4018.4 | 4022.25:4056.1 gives -3.01 angstrom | 8.47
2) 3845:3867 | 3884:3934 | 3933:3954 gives 5.10 angstrom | 8.16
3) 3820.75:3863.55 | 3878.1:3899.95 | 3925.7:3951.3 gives 1.43 angstrom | 7.3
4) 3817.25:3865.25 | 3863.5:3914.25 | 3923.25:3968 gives -1.99 angstrom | 7.28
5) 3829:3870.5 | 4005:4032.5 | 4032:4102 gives -4.11 angstrom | 8.03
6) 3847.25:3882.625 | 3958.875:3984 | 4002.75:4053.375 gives 7.19 angstrom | 8.98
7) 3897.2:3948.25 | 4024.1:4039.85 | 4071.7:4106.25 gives -2.90 angstrom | 7.63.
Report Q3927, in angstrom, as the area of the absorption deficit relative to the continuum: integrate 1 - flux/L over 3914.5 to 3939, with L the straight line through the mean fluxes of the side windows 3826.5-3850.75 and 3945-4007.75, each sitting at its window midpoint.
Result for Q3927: 2.9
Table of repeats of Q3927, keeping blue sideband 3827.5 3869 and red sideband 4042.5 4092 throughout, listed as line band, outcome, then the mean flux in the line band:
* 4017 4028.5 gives -1.4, 9.04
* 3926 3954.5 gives -0.4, 7.78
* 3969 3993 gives 0.6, 7.67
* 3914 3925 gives -0.6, 7.96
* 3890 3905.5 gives 1.3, 6.86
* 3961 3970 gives 3.1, 5.12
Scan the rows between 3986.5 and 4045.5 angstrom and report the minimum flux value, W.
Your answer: 6.472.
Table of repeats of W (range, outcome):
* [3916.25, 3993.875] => 3.276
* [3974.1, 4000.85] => 5.914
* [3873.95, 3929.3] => 4.651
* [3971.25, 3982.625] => 5.028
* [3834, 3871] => 4.259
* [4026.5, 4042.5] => 7.673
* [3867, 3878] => 7.009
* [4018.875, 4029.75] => 8.25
